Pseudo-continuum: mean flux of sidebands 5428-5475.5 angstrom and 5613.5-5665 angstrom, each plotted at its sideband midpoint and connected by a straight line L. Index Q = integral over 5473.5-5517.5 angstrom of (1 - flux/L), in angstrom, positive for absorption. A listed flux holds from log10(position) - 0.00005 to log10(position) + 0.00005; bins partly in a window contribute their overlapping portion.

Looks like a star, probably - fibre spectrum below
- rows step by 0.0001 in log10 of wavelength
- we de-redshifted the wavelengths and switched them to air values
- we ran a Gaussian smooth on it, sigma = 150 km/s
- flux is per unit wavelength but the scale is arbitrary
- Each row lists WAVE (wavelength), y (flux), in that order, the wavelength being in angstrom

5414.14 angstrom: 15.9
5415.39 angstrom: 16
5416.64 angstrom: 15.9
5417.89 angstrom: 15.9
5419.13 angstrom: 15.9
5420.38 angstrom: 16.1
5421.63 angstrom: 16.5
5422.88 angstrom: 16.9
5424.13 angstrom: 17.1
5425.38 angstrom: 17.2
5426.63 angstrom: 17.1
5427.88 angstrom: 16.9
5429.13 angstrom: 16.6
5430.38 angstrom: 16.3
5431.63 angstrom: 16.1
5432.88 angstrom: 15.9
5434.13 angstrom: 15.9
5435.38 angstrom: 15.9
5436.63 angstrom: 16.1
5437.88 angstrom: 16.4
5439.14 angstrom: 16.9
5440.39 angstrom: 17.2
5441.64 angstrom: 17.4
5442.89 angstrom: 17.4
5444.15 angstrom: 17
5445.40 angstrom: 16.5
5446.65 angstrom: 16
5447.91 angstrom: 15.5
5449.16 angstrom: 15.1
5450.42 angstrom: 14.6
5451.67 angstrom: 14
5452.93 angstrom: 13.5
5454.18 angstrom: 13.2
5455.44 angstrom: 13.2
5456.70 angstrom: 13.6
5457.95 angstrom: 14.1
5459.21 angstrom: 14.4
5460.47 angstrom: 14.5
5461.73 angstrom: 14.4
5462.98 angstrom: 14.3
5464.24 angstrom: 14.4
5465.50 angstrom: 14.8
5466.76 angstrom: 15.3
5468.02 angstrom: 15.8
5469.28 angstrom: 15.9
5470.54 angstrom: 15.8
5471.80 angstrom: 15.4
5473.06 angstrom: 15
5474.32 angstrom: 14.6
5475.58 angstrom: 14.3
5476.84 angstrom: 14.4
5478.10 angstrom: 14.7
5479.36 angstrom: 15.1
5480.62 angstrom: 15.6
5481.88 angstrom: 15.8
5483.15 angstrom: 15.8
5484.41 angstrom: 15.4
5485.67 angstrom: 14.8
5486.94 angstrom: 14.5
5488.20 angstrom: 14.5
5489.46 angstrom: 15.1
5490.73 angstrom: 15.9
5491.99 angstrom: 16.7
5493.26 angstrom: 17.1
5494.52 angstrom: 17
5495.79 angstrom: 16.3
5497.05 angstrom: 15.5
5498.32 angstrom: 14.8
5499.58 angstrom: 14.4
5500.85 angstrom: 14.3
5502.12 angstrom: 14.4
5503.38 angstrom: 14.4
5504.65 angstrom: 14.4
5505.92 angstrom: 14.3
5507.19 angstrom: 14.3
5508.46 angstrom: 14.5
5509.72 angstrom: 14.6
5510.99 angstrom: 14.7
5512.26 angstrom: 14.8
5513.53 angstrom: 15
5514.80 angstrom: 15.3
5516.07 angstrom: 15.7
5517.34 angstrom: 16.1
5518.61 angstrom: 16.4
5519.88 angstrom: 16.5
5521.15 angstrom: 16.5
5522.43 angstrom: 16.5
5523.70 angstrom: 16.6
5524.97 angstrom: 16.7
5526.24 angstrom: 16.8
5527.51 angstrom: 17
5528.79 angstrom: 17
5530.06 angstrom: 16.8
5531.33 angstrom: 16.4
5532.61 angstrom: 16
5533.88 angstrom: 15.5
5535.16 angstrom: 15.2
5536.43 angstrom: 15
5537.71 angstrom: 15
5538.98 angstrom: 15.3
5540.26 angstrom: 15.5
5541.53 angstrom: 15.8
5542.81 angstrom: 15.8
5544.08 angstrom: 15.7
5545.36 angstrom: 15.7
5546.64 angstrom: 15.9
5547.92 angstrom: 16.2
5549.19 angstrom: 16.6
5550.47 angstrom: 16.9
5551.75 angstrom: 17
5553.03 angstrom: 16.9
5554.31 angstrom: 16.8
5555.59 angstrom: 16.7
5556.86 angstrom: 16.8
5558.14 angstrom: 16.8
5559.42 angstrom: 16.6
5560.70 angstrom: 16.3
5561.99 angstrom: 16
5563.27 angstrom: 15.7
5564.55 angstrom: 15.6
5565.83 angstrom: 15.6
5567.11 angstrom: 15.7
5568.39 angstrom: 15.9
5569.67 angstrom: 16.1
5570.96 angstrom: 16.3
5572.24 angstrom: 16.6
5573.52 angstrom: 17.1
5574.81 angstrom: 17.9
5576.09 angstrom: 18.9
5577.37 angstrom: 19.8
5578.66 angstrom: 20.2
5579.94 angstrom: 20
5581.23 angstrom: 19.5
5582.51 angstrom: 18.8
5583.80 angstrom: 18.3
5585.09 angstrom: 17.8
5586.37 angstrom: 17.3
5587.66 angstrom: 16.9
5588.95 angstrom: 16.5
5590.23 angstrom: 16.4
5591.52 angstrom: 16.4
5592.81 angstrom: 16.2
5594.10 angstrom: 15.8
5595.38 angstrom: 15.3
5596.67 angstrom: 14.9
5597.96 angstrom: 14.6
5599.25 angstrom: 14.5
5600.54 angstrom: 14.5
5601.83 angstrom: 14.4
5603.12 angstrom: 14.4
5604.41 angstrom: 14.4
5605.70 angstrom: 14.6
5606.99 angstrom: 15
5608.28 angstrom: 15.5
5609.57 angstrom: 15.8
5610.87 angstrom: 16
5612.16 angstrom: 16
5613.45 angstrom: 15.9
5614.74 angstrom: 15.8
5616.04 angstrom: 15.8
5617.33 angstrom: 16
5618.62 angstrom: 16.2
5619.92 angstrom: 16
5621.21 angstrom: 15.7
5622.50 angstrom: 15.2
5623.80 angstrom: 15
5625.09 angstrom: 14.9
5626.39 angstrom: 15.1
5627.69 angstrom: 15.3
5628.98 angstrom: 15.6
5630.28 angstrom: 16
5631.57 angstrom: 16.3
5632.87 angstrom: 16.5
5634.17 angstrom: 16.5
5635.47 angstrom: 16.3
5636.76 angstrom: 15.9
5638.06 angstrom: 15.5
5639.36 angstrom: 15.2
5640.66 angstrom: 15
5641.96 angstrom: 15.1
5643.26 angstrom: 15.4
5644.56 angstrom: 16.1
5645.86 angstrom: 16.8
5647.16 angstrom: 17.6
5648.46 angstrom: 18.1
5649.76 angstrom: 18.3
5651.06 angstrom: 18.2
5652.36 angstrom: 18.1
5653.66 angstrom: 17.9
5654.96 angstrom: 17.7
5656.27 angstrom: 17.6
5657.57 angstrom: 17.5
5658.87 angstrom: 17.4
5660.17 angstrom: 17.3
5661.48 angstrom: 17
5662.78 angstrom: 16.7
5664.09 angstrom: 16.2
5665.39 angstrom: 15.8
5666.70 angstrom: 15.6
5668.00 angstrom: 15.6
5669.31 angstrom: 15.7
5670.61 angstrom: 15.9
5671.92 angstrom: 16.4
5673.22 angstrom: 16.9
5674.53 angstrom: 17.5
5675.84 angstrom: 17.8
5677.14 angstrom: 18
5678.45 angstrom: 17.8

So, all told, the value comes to 1.43 angstrom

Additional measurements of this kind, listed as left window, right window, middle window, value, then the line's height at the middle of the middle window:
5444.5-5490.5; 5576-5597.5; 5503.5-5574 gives 2.18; 16.5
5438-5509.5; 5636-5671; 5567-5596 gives -2.47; 16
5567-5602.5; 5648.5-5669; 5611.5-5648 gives 2.60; 17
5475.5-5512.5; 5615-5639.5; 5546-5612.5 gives -4.14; 15.5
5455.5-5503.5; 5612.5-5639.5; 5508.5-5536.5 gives -1.24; 15.3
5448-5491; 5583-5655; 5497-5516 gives 0.52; 15.1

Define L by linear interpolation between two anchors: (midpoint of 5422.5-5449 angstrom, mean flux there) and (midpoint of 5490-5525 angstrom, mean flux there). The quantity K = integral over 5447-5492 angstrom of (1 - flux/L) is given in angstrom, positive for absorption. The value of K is 3.4 angstrom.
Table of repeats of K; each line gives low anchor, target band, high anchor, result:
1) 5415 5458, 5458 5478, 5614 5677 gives 1.4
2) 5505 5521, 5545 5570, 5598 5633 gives -1.6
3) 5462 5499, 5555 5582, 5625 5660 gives -2.0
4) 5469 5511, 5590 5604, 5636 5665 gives 0.9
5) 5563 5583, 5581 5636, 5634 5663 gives 4.2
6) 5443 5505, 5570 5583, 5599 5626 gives -2.7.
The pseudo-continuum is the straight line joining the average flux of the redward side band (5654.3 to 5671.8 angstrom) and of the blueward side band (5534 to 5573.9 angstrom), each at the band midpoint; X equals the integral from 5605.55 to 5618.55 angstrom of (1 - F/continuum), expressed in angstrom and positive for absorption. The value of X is 0.5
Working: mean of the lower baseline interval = 16.1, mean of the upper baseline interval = 16.6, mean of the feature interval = 15.7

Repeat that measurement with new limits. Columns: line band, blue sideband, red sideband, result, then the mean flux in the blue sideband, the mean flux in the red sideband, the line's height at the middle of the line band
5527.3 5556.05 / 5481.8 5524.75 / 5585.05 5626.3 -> -1.20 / 15.4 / 15.6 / 15.5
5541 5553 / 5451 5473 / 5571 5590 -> 0.64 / 14.5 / 18.2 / 17.1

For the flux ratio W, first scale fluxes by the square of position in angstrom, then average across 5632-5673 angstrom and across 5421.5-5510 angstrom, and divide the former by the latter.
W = 1.15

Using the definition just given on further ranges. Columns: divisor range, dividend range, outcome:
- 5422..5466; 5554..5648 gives 1.10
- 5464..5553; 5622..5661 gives 1.11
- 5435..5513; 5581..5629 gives 1.09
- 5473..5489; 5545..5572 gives 1.12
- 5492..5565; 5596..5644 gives 1.01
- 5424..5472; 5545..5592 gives 1.14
